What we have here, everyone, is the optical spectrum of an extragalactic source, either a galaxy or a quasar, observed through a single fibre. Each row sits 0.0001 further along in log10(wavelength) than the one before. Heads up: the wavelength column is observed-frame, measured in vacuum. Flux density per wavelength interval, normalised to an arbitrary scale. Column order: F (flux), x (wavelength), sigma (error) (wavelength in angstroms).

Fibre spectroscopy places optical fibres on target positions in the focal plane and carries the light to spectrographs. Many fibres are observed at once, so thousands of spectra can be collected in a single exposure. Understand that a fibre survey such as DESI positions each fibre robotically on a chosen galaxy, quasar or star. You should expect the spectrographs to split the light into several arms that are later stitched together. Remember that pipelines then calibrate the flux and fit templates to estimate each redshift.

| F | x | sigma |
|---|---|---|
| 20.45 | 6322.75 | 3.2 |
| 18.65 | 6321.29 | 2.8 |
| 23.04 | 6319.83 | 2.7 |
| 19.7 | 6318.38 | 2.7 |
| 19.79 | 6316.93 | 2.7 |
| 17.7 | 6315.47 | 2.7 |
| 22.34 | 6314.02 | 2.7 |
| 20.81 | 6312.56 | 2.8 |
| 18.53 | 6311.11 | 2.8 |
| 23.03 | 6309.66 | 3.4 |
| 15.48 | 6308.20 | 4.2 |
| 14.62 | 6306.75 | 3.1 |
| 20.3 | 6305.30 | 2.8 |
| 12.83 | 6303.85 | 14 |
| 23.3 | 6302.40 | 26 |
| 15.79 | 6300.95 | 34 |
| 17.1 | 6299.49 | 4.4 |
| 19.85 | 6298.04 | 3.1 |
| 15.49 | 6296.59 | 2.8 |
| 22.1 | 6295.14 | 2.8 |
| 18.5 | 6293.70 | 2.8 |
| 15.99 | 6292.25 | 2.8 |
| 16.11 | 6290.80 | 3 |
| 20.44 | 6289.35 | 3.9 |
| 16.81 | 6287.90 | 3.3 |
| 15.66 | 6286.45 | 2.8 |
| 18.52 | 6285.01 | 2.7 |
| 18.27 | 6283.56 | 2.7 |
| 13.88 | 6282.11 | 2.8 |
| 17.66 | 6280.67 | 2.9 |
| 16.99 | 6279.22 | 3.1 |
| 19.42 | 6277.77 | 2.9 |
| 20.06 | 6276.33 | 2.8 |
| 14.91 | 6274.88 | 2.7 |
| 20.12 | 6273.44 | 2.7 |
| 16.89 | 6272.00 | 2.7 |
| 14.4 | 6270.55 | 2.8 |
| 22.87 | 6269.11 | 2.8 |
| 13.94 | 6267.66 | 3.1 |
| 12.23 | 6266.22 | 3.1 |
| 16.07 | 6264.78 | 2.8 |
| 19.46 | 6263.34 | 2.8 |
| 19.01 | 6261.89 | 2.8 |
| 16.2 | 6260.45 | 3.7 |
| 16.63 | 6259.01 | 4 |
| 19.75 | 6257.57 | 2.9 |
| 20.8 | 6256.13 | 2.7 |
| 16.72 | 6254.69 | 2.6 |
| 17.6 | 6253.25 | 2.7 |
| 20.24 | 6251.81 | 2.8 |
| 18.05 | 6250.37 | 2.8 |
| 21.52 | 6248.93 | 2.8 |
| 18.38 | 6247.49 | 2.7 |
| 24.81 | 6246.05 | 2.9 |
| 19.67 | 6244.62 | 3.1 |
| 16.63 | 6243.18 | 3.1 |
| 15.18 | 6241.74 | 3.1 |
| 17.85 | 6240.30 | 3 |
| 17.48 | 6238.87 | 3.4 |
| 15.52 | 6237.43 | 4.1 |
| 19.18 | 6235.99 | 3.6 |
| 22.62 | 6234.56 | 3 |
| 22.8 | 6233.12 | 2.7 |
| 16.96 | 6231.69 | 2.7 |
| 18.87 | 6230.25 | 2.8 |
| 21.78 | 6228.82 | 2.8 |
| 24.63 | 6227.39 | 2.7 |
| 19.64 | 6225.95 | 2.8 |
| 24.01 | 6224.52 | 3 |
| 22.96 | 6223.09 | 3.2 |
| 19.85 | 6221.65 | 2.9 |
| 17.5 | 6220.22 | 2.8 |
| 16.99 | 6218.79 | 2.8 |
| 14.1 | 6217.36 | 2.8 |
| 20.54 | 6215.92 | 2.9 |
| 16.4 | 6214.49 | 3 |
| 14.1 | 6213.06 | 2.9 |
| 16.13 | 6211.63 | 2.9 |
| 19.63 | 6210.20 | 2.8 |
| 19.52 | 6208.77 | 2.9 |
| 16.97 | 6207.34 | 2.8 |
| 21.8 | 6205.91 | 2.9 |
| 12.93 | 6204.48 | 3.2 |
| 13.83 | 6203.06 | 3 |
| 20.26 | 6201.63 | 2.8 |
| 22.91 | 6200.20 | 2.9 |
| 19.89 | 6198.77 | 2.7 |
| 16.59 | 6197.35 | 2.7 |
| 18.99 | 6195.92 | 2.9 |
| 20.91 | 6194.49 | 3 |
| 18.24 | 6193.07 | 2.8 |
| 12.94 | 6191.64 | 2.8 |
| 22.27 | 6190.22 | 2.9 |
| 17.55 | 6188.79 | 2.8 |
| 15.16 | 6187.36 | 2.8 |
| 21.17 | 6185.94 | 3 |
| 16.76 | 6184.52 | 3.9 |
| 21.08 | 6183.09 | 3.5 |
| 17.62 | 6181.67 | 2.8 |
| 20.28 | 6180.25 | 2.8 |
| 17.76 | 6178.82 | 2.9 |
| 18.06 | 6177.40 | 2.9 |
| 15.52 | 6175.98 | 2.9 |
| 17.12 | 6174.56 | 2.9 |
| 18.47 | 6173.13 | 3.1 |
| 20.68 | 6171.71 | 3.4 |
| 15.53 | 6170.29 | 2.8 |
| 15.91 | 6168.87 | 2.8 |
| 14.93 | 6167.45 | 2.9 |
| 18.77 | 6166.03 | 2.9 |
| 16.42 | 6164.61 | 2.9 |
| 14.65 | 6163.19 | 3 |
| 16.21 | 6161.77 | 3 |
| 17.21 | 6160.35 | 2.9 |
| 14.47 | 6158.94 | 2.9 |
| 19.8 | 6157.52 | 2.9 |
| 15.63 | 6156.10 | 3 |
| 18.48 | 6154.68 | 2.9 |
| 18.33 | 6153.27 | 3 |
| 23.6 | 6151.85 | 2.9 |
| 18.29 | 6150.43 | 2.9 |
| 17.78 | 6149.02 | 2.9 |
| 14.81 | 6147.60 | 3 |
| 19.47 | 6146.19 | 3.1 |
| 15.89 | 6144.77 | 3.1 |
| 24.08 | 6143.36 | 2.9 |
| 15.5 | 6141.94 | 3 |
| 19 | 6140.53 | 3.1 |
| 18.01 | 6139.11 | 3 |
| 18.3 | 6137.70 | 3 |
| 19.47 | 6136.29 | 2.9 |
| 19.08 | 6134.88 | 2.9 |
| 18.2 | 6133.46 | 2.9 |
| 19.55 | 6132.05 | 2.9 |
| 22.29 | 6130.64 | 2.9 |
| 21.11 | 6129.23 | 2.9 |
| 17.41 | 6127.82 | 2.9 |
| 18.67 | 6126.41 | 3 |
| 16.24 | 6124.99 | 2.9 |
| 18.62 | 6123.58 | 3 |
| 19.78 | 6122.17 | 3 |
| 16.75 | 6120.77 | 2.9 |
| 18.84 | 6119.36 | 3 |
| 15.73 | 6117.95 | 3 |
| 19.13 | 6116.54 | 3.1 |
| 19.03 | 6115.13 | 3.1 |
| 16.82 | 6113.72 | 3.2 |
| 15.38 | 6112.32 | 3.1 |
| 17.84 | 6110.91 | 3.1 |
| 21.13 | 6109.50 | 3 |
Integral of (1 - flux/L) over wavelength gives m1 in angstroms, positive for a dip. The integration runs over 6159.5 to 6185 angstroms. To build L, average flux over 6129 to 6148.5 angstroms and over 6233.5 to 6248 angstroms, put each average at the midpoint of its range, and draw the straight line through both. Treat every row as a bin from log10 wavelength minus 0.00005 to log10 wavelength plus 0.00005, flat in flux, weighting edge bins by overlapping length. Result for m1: 2.0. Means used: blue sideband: 18.8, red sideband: 18.8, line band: 17.4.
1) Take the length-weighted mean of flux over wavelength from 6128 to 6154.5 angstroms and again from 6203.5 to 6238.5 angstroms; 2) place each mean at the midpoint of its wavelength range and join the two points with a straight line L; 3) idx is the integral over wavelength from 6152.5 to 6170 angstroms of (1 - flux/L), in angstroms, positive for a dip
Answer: 2.1 angstroms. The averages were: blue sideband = 19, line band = 16.7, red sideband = 18.9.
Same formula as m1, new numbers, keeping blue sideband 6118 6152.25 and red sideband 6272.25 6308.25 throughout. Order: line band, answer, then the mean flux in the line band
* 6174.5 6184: 0.07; 18.3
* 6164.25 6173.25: 0.61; 17.2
